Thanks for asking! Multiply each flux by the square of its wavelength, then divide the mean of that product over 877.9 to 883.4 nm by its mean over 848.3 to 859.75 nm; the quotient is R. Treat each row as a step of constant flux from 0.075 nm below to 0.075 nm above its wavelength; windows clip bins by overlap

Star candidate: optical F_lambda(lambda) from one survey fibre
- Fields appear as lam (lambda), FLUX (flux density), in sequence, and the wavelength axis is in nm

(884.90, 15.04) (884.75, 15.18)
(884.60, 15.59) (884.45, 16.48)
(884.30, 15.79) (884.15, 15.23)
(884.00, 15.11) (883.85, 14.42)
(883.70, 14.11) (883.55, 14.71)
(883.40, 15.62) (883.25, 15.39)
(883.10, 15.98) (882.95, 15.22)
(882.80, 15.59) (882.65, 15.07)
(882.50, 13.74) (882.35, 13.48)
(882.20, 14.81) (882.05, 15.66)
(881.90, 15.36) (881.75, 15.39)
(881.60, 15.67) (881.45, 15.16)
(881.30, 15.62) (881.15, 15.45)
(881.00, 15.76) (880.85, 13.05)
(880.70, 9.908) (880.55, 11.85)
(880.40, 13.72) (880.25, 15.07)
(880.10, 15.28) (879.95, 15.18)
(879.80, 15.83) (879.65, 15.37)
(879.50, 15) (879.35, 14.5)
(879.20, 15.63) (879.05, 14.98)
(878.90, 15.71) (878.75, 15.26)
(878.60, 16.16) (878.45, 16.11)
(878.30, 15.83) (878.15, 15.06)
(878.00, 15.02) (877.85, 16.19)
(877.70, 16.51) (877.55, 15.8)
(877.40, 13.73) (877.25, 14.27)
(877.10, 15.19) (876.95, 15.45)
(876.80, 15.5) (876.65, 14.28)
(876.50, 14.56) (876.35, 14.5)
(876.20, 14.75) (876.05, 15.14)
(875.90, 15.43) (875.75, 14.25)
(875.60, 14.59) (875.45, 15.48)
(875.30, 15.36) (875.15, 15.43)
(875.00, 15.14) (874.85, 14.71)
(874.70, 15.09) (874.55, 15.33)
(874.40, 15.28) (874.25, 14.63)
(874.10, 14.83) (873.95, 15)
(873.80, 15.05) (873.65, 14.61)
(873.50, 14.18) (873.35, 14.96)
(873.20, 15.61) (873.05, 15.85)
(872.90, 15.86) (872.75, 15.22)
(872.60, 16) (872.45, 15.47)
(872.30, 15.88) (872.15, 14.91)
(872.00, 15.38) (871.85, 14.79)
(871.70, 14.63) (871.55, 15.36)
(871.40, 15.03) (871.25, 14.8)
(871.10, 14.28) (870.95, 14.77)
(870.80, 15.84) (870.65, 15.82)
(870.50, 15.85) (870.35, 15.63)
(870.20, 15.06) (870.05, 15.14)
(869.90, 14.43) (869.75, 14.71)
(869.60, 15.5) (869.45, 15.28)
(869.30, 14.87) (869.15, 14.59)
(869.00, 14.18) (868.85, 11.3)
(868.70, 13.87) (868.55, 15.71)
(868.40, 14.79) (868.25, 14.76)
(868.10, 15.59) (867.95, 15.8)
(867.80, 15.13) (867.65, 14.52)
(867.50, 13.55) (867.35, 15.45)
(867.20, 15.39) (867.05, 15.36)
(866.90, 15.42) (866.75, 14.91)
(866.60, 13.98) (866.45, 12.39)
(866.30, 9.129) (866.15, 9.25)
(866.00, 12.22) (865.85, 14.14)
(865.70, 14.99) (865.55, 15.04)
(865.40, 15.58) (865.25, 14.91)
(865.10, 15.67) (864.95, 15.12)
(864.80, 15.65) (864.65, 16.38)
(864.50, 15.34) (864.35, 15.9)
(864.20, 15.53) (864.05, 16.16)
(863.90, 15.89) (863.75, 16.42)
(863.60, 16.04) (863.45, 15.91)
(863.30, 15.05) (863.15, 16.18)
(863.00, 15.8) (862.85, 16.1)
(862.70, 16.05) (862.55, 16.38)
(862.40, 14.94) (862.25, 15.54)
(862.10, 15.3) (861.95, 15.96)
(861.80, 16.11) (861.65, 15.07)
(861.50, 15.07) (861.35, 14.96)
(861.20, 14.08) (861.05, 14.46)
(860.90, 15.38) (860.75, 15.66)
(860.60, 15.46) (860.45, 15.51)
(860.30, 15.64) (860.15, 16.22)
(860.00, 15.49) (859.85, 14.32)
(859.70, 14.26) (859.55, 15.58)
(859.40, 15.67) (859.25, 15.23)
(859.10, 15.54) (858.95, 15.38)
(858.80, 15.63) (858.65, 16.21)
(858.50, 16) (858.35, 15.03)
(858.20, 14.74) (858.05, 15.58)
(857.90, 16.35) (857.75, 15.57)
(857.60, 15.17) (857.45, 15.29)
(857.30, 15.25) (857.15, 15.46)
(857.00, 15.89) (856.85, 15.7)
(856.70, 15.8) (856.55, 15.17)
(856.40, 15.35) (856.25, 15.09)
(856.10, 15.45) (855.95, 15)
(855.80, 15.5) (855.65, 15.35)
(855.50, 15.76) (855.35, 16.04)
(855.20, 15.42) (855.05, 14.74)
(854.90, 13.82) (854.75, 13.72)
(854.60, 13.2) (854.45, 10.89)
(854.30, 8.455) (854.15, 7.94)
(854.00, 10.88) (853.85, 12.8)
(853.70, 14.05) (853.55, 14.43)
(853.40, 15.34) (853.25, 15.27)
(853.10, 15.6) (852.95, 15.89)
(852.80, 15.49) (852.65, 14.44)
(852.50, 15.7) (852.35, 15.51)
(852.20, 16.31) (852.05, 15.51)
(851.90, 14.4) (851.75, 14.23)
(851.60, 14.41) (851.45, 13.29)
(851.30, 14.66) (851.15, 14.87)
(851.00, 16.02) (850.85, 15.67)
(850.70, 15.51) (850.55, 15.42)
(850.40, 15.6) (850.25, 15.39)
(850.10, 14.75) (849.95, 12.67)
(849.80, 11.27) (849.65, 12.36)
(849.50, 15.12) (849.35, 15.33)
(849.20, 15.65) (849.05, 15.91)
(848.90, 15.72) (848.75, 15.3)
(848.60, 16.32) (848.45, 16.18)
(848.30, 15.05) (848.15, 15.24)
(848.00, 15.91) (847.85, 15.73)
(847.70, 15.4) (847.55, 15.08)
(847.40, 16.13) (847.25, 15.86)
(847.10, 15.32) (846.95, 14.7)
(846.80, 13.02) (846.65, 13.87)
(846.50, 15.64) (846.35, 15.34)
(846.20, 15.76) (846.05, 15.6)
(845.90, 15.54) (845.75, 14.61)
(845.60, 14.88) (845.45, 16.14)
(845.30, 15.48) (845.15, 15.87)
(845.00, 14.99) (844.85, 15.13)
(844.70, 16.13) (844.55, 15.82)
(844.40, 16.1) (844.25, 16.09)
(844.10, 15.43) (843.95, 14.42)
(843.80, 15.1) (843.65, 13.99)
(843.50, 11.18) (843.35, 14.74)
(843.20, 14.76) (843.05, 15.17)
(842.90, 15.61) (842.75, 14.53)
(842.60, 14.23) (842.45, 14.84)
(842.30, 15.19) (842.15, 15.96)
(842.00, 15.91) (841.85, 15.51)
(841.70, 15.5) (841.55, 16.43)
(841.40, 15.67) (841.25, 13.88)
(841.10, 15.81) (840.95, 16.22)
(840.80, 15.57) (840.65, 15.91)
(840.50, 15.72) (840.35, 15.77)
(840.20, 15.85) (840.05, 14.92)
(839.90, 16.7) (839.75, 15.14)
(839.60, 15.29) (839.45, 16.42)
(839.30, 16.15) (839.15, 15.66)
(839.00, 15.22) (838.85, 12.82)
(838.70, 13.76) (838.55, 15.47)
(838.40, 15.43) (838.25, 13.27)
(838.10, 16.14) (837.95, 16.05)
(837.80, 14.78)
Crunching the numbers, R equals 1.07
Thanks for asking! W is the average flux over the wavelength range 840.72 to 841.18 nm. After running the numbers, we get 15.8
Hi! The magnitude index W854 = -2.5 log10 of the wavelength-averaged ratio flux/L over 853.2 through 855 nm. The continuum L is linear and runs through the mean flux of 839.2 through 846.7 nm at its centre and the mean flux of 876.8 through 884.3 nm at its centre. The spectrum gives 0.21 mag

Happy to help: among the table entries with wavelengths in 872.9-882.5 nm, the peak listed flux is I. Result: 16.51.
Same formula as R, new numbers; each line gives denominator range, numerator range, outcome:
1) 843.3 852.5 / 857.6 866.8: 1.04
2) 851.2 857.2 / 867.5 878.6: 1.09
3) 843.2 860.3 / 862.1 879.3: 1.05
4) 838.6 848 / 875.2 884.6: 1.07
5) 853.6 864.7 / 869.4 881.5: 1.04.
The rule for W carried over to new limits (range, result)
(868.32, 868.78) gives 14.8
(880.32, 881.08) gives 12.9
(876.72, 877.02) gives 15.5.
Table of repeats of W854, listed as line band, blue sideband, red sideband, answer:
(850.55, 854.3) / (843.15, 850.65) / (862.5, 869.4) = 0.044 mag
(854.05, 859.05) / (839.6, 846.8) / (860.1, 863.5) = 0.053 mag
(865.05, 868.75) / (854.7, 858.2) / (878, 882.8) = 0.061 mag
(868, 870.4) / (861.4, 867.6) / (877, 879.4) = 0.030 mag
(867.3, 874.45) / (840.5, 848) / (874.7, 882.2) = 0.004 mag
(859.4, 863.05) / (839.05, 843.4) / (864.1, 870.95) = -0.038 mag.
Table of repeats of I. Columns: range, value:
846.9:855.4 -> 16.32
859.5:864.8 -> 16.42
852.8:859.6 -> 16.35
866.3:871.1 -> 15.85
